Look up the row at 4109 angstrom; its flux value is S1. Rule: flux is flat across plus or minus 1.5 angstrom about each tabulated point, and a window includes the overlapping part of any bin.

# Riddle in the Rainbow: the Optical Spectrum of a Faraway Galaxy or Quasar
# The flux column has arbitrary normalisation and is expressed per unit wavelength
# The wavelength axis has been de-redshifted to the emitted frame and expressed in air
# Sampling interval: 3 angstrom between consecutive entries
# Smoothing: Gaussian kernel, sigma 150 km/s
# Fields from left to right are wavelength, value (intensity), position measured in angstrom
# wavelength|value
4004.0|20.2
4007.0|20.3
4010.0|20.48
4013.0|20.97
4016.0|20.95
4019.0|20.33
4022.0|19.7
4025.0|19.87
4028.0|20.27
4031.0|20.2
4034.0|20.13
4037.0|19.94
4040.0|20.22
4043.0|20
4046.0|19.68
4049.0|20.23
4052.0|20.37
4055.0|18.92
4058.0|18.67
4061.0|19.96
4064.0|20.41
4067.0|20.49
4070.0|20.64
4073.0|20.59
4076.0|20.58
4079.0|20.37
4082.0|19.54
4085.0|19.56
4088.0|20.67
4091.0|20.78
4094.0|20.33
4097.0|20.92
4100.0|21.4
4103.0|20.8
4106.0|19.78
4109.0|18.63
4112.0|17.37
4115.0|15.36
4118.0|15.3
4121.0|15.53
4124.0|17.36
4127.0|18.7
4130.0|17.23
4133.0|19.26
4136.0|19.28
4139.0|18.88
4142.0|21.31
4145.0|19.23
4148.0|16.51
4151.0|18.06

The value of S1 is 18.63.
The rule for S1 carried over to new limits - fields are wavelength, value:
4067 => 20.49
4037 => 19.94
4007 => 20.3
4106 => 19.78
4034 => 20.13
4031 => 20.2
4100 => 21.4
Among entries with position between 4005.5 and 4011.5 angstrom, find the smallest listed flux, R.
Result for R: 20.3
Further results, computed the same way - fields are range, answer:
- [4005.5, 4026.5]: 19.7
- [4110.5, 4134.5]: 15.3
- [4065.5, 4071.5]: 20.49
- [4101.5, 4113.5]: 17.37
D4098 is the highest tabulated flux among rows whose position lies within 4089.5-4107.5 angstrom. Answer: 21.4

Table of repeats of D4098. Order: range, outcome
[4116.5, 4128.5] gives 18.7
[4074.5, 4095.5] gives 20.78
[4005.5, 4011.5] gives 20.48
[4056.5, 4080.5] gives 20.64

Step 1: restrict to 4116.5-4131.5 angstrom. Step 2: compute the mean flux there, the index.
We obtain 16.8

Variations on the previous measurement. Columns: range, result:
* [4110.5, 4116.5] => 16.4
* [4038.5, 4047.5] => 20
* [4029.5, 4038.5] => 20.1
